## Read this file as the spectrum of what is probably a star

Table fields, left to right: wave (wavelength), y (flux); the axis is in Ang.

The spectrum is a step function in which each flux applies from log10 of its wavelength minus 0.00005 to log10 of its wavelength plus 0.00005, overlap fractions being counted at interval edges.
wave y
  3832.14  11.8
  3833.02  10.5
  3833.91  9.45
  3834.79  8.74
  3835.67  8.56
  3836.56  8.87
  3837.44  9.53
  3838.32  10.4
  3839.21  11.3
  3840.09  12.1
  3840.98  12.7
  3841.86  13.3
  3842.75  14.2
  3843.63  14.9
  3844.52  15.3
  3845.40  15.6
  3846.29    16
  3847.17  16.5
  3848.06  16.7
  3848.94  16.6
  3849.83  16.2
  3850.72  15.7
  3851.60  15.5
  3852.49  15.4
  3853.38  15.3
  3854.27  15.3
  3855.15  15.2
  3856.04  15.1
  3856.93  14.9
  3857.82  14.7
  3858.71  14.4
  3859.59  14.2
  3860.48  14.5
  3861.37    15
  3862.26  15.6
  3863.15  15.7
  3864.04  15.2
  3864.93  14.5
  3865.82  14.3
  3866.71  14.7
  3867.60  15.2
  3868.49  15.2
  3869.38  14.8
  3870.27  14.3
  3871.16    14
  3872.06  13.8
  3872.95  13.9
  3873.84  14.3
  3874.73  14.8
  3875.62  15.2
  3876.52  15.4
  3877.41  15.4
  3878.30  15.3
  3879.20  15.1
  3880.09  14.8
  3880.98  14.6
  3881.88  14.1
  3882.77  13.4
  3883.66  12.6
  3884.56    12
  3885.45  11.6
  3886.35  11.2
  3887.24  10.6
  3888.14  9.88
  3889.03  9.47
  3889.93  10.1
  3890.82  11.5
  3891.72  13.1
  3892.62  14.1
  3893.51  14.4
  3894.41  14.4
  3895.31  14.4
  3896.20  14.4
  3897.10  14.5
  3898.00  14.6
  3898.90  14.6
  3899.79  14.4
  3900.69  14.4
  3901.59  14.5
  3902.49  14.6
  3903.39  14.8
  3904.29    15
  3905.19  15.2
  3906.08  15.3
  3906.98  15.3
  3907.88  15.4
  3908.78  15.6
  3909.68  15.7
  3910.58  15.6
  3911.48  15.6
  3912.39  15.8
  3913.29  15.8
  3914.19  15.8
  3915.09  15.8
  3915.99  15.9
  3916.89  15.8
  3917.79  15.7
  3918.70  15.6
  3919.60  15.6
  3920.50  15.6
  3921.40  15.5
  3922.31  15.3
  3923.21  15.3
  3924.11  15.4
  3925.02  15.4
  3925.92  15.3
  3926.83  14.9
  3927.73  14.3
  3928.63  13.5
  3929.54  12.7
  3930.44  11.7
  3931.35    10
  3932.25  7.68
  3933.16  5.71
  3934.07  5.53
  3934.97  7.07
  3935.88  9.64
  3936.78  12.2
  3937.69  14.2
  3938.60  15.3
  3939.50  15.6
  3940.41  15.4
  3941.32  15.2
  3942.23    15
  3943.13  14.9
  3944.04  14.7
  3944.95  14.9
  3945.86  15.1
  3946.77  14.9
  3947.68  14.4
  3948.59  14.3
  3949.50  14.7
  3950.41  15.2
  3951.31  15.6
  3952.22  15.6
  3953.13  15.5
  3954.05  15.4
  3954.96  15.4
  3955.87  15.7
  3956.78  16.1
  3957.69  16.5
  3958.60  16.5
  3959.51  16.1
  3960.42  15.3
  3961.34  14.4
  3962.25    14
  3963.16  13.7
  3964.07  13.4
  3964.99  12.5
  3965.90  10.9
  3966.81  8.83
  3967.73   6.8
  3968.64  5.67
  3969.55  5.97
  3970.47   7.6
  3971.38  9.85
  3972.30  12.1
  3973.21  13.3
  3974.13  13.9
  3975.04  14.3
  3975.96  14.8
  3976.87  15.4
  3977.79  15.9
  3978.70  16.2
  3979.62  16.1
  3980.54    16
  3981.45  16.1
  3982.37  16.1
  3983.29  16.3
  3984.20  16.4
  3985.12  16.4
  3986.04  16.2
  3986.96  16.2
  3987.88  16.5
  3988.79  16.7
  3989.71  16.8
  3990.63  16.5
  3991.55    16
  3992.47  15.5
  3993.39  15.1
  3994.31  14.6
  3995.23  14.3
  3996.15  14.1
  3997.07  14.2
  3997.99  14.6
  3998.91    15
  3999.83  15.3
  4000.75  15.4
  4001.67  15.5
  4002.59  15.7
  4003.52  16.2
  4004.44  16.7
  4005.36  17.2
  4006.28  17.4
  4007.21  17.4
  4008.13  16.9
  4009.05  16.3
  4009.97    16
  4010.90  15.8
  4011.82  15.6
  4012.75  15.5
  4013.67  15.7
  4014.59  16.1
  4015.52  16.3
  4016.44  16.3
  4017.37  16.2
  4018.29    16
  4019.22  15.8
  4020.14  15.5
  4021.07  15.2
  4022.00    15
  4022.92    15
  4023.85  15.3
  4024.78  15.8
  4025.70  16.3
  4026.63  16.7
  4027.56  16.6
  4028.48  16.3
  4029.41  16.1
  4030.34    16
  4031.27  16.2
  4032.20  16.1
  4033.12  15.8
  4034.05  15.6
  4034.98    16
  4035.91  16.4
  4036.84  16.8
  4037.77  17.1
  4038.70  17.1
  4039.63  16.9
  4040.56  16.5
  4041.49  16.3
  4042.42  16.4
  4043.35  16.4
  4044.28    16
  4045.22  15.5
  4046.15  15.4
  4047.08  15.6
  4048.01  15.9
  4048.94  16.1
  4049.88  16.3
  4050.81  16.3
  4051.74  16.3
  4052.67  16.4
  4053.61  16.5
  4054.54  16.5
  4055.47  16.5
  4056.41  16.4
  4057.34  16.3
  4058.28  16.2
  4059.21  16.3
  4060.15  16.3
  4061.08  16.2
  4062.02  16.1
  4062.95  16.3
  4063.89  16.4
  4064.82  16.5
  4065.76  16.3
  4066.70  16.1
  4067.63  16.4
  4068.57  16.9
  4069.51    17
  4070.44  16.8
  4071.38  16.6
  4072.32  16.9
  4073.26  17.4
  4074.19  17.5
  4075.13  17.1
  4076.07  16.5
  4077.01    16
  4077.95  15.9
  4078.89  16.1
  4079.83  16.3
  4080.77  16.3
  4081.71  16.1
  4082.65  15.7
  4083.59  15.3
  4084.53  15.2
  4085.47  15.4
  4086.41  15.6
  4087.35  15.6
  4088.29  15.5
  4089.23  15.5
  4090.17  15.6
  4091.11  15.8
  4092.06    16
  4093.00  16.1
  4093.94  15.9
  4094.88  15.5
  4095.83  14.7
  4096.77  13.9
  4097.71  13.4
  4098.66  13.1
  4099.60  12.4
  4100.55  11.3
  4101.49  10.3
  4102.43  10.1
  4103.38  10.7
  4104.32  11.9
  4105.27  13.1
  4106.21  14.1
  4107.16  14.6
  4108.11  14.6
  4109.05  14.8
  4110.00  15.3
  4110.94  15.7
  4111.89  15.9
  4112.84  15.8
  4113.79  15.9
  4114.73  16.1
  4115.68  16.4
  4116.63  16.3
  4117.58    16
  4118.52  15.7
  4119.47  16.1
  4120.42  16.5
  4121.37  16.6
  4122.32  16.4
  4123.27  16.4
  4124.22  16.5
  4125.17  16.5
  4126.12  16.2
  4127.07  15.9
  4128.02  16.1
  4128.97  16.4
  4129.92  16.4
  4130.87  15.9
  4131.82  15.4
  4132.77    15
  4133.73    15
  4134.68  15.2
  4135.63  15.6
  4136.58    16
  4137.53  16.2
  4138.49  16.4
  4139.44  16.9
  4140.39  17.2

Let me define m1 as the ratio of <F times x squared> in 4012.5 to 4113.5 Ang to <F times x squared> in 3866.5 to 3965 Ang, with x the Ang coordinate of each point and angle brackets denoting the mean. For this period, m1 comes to 1.19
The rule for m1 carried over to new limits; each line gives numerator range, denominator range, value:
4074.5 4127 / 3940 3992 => 1.13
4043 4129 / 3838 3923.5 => 1.19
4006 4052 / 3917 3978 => 1.25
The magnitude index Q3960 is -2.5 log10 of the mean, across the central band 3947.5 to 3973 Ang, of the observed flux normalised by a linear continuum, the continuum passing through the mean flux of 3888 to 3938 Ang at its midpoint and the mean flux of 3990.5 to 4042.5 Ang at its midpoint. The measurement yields 0.12 mag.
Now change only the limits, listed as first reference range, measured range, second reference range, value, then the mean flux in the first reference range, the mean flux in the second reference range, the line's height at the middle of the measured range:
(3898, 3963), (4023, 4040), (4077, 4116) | -0.11 mag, 14.5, 14.7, 14.6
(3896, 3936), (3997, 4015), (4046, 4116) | -0.08 mag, 14.1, 15.5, 14.8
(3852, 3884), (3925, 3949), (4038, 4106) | 0.17 mag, 14.7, 15.6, 15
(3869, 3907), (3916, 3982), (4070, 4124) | 0.05 mag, 13.8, 15.2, 14.2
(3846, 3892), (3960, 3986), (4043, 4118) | 0.13 mag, 14.3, 15.5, 14.9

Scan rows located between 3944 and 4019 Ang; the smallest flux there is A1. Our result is 5.67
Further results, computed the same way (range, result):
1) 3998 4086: 15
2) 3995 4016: 14.1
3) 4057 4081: 15.9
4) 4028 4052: 15.4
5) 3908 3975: 5.53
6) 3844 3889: 9.88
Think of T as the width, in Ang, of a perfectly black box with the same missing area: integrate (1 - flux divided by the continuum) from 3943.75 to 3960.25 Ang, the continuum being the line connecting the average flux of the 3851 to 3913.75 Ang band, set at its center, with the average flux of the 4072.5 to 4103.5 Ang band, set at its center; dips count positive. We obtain -0.9 Ang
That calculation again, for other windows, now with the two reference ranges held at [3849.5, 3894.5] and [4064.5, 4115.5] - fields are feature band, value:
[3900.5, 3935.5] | 0.62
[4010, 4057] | -3.68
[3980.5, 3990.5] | -1.14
